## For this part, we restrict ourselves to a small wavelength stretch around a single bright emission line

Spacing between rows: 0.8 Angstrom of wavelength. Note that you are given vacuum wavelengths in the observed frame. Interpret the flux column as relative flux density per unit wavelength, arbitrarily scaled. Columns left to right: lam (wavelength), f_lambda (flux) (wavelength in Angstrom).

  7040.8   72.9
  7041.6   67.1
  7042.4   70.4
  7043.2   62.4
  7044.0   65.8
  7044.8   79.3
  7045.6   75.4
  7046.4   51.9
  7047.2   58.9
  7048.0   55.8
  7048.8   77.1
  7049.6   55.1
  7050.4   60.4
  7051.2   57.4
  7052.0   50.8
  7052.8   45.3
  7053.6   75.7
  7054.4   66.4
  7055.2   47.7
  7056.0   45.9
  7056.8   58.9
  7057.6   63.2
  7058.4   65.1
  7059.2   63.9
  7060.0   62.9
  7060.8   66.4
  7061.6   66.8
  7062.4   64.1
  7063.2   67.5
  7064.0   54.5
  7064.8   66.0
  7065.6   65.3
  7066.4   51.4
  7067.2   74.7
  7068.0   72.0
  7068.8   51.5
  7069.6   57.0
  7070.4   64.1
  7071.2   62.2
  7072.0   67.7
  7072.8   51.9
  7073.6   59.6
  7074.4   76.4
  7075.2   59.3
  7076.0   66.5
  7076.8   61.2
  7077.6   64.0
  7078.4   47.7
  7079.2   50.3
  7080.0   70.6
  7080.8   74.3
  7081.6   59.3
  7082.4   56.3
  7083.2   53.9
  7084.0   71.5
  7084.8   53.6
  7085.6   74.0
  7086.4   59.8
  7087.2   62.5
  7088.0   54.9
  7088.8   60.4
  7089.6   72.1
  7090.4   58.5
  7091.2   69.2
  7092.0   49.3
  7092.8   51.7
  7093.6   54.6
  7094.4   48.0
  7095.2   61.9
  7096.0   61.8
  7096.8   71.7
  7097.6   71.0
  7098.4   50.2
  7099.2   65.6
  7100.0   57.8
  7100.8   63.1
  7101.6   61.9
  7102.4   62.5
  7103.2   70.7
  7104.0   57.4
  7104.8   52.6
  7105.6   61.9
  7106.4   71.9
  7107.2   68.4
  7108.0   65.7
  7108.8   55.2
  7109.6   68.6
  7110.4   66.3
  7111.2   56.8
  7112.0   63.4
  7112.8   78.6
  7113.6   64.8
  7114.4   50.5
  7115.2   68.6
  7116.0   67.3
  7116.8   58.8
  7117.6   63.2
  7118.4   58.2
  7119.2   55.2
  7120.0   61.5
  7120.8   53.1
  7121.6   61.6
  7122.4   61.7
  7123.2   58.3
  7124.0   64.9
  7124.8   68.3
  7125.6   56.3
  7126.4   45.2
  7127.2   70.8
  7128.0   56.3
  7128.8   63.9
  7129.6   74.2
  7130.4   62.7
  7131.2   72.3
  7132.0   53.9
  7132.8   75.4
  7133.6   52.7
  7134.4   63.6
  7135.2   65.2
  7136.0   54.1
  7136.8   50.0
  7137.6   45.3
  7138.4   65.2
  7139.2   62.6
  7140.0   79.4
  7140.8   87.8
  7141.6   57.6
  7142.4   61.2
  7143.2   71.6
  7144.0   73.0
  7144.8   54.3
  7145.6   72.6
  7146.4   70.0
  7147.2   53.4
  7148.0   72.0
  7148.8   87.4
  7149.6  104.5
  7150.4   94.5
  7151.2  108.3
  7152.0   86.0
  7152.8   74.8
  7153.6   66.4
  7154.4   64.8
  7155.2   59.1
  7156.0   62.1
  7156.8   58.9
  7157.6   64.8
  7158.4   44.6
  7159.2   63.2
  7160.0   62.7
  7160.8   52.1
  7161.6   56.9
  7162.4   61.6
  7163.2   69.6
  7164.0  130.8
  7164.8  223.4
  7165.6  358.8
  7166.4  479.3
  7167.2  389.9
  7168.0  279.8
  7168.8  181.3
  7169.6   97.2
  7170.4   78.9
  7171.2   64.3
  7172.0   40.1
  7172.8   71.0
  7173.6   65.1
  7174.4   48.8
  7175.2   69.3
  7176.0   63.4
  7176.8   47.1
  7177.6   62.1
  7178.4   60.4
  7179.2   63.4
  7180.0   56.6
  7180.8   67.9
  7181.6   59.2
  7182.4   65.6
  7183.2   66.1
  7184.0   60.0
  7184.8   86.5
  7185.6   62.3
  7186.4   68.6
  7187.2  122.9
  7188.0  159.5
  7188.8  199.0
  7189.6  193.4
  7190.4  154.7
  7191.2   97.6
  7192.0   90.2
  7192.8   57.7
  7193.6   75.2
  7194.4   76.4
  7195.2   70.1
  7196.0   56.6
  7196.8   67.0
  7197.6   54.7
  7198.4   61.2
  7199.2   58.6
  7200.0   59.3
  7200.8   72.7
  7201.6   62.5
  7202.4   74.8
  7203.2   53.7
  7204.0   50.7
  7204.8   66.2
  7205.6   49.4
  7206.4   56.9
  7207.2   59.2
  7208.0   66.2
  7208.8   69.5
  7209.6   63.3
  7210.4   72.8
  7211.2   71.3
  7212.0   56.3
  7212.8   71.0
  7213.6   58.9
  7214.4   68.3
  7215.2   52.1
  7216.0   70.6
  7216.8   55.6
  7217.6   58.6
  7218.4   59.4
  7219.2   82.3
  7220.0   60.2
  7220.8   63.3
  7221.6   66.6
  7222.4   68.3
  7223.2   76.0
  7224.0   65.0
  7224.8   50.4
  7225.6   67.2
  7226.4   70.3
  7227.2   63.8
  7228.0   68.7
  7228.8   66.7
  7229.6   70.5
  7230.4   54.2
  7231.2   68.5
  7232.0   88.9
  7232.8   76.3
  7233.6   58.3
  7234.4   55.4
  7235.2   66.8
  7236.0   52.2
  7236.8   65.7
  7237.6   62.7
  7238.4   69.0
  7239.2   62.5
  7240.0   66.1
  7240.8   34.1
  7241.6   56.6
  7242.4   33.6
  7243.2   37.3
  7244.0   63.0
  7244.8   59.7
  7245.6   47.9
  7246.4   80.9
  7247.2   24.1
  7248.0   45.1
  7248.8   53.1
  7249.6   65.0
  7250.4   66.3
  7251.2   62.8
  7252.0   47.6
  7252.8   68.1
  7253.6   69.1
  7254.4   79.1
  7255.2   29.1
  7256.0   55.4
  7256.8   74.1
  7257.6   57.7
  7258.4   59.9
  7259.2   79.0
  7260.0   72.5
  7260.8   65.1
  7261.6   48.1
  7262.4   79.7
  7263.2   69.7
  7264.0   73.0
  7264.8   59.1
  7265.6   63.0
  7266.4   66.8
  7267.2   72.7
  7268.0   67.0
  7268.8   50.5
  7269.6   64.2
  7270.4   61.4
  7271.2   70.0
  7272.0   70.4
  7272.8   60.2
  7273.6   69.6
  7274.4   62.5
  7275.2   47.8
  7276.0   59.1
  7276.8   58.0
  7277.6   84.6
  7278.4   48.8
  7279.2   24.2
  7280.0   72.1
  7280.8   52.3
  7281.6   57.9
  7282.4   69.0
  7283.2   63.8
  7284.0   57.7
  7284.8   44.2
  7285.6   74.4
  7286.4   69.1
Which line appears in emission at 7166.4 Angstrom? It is H-alpha 6563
